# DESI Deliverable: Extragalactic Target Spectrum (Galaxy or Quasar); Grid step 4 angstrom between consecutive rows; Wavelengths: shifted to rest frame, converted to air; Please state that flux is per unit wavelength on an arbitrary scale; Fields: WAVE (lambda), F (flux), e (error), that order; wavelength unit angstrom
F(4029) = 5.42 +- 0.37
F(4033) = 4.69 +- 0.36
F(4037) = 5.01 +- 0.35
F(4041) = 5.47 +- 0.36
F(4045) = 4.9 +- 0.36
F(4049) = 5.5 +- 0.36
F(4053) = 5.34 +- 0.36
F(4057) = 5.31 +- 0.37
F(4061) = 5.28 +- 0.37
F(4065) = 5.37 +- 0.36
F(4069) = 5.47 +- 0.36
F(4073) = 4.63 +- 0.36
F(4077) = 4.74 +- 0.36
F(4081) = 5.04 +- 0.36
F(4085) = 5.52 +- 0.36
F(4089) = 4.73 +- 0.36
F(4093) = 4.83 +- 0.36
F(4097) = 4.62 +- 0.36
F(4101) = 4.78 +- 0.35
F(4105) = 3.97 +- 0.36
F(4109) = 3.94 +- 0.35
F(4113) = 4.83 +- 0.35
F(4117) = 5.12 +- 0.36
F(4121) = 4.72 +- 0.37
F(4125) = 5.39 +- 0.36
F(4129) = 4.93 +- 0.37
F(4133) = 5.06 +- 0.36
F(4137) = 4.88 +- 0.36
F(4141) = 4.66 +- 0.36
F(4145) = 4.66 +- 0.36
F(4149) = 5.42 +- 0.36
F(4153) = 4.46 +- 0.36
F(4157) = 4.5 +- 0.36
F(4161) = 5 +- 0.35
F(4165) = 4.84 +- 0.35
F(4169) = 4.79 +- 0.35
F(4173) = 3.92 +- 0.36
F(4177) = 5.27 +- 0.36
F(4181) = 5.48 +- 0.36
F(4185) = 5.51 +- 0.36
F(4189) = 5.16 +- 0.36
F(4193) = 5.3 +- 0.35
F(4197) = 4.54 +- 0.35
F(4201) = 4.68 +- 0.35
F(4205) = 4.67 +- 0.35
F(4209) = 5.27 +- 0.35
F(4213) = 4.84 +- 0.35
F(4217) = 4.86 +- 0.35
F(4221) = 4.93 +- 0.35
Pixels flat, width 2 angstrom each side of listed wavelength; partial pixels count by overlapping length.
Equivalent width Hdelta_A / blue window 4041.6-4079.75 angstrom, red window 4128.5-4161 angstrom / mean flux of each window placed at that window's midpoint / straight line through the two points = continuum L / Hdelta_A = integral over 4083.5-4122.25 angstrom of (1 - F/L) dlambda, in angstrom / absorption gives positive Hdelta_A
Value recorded 2.4 angstrom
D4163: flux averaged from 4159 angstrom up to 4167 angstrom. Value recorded 4.92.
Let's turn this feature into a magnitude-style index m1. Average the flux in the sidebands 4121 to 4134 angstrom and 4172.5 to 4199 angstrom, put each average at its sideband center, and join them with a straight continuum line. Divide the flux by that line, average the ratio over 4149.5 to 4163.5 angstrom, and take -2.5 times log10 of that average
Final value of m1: 0.07 mag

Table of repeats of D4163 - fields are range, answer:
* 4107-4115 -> 4.38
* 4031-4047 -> 5.02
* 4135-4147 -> 4.73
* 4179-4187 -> 5.5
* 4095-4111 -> 4.33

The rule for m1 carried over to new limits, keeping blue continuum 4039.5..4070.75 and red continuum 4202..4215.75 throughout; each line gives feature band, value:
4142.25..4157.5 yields 0.063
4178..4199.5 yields -0.049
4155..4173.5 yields 0.081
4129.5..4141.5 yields 0.045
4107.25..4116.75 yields 0.143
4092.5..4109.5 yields 0.173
